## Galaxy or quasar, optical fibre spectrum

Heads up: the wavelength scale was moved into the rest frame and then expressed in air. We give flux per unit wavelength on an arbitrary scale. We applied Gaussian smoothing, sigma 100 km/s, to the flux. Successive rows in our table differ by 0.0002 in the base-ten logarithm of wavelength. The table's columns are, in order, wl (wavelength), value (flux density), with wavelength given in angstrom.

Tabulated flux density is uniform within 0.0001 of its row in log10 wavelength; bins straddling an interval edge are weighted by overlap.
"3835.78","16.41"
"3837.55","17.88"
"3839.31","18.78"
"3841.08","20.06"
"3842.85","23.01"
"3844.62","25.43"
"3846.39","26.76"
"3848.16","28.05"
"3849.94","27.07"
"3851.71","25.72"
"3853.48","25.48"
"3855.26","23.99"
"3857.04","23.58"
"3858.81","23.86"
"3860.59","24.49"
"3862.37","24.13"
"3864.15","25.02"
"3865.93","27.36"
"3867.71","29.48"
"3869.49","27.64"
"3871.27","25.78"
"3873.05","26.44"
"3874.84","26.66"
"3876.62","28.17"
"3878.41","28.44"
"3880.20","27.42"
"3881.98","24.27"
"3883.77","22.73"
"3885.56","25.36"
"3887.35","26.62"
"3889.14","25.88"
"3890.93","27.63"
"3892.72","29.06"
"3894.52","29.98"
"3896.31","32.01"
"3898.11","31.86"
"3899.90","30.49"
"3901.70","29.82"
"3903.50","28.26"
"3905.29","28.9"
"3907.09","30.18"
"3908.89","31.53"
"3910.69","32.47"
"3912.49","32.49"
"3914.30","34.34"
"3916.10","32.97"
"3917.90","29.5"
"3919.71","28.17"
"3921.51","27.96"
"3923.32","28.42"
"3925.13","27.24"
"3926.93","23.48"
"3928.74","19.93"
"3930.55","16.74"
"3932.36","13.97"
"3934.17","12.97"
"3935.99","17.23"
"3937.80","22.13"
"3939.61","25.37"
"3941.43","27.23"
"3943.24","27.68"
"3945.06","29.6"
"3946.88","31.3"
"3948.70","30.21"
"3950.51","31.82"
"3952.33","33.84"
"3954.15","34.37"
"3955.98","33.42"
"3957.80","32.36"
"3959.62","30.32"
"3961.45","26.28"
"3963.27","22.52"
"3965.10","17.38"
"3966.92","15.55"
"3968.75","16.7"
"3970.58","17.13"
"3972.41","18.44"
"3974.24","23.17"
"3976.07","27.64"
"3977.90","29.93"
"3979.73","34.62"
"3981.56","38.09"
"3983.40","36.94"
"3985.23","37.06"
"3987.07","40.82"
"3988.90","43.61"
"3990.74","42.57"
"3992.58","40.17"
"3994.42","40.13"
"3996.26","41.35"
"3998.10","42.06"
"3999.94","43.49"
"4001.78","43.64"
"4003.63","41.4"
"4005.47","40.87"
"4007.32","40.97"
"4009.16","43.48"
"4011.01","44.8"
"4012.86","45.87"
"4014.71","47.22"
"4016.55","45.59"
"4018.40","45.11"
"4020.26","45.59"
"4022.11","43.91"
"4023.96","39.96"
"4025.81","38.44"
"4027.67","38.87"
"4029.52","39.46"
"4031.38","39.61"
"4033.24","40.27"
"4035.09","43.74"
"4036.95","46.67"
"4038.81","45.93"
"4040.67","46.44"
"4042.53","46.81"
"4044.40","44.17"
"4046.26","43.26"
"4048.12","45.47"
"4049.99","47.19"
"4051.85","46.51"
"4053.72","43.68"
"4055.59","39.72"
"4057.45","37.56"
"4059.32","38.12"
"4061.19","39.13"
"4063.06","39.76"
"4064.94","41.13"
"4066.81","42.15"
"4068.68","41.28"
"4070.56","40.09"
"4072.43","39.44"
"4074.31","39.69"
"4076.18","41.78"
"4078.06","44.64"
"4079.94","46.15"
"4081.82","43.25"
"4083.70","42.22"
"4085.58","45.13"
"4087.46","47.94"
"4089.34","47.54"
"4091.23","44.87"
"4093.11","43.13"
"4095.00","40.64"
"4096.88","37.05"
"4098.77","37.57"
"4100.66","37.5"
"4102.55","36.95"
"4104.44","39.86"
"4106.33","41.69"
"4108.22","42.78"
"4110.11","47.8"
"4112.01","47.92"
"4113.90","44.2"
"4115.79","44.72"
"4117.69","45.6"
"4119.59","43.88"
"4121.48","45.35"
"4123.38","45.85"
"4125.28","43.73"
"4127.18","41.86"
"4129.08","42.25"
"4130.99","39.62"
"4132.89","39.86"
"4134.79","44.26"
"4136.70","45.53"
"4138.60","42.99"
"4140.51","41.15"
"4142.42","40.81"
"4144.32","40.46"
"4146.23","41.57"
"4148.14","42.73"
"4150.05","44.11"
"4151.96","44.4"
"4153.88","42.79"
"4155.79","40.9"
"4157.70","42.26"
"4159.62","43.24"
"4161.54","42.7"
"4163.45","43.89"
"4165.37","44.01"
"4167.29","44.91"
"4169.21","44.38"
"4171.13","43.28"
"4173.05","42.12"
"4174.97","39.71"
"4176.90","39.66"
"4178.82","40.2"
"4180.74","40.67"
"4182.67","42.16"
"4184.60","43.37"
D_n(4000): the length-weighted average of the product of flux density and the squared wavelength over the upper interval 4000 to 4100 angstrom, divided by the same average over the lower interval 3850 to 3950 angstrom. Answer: 1.72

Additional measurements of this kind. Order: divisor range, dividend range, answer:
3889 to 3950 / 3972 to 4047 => 1.56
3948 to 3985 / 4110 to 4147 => 1.70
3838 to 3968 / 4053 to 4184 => 1.77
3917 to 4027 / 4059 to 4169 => 1.41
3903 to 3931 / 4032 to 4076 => 1.60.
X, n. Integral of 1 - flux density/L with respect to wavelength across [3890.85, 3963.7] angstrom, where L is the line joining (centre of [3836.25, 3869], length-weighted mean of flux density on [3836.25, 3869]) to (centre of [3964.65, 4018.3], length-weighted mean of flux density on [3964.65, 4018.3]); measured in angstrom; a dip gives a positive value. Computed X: 6.2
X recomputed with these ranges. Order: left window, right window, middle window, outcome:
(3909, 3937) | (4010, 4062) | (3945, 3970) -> 2.62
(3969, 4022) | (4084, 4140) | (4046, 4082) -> -0.72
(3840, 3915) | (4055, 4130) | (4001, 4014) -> -2.38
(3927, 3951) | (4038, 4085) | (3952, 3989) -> -0.35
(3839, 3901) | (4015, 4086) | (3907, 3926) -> 0.00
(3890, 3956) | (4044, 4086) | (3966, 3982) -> 4.33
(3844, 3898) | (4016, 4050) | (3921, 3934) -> 4.22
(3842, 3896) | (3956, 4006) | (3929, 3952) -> 4.89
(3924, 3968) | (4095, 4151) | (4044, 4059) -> -3.32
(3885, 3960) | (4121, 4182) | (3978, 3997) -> -4.14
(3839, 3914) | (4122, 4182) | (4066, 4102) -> -3.26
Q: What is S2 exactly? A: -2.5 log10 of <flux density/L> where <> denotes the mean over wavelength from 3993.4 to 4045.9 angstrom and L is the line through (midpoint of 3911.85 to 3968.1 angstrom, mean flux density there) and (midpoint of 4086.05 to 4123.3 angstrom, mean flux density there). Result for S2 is -0.25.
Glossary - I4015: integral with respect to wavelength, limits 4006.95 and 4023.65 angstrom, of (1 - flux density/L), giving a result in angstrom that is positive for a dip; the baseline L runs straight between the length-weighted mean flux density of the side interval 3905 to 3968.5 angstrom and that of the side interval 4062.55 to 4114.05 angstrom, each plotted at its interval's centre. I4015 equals -4.8 angstrom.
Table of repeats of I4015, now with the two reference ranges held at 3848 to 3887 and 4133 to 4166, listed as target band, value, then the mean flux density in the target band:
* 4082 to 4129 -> -3.57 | 43.1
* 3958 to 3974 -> 5.33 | 21.2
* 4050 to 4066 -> -1.64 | 41.1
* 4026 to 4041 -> -2.69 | 42.3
